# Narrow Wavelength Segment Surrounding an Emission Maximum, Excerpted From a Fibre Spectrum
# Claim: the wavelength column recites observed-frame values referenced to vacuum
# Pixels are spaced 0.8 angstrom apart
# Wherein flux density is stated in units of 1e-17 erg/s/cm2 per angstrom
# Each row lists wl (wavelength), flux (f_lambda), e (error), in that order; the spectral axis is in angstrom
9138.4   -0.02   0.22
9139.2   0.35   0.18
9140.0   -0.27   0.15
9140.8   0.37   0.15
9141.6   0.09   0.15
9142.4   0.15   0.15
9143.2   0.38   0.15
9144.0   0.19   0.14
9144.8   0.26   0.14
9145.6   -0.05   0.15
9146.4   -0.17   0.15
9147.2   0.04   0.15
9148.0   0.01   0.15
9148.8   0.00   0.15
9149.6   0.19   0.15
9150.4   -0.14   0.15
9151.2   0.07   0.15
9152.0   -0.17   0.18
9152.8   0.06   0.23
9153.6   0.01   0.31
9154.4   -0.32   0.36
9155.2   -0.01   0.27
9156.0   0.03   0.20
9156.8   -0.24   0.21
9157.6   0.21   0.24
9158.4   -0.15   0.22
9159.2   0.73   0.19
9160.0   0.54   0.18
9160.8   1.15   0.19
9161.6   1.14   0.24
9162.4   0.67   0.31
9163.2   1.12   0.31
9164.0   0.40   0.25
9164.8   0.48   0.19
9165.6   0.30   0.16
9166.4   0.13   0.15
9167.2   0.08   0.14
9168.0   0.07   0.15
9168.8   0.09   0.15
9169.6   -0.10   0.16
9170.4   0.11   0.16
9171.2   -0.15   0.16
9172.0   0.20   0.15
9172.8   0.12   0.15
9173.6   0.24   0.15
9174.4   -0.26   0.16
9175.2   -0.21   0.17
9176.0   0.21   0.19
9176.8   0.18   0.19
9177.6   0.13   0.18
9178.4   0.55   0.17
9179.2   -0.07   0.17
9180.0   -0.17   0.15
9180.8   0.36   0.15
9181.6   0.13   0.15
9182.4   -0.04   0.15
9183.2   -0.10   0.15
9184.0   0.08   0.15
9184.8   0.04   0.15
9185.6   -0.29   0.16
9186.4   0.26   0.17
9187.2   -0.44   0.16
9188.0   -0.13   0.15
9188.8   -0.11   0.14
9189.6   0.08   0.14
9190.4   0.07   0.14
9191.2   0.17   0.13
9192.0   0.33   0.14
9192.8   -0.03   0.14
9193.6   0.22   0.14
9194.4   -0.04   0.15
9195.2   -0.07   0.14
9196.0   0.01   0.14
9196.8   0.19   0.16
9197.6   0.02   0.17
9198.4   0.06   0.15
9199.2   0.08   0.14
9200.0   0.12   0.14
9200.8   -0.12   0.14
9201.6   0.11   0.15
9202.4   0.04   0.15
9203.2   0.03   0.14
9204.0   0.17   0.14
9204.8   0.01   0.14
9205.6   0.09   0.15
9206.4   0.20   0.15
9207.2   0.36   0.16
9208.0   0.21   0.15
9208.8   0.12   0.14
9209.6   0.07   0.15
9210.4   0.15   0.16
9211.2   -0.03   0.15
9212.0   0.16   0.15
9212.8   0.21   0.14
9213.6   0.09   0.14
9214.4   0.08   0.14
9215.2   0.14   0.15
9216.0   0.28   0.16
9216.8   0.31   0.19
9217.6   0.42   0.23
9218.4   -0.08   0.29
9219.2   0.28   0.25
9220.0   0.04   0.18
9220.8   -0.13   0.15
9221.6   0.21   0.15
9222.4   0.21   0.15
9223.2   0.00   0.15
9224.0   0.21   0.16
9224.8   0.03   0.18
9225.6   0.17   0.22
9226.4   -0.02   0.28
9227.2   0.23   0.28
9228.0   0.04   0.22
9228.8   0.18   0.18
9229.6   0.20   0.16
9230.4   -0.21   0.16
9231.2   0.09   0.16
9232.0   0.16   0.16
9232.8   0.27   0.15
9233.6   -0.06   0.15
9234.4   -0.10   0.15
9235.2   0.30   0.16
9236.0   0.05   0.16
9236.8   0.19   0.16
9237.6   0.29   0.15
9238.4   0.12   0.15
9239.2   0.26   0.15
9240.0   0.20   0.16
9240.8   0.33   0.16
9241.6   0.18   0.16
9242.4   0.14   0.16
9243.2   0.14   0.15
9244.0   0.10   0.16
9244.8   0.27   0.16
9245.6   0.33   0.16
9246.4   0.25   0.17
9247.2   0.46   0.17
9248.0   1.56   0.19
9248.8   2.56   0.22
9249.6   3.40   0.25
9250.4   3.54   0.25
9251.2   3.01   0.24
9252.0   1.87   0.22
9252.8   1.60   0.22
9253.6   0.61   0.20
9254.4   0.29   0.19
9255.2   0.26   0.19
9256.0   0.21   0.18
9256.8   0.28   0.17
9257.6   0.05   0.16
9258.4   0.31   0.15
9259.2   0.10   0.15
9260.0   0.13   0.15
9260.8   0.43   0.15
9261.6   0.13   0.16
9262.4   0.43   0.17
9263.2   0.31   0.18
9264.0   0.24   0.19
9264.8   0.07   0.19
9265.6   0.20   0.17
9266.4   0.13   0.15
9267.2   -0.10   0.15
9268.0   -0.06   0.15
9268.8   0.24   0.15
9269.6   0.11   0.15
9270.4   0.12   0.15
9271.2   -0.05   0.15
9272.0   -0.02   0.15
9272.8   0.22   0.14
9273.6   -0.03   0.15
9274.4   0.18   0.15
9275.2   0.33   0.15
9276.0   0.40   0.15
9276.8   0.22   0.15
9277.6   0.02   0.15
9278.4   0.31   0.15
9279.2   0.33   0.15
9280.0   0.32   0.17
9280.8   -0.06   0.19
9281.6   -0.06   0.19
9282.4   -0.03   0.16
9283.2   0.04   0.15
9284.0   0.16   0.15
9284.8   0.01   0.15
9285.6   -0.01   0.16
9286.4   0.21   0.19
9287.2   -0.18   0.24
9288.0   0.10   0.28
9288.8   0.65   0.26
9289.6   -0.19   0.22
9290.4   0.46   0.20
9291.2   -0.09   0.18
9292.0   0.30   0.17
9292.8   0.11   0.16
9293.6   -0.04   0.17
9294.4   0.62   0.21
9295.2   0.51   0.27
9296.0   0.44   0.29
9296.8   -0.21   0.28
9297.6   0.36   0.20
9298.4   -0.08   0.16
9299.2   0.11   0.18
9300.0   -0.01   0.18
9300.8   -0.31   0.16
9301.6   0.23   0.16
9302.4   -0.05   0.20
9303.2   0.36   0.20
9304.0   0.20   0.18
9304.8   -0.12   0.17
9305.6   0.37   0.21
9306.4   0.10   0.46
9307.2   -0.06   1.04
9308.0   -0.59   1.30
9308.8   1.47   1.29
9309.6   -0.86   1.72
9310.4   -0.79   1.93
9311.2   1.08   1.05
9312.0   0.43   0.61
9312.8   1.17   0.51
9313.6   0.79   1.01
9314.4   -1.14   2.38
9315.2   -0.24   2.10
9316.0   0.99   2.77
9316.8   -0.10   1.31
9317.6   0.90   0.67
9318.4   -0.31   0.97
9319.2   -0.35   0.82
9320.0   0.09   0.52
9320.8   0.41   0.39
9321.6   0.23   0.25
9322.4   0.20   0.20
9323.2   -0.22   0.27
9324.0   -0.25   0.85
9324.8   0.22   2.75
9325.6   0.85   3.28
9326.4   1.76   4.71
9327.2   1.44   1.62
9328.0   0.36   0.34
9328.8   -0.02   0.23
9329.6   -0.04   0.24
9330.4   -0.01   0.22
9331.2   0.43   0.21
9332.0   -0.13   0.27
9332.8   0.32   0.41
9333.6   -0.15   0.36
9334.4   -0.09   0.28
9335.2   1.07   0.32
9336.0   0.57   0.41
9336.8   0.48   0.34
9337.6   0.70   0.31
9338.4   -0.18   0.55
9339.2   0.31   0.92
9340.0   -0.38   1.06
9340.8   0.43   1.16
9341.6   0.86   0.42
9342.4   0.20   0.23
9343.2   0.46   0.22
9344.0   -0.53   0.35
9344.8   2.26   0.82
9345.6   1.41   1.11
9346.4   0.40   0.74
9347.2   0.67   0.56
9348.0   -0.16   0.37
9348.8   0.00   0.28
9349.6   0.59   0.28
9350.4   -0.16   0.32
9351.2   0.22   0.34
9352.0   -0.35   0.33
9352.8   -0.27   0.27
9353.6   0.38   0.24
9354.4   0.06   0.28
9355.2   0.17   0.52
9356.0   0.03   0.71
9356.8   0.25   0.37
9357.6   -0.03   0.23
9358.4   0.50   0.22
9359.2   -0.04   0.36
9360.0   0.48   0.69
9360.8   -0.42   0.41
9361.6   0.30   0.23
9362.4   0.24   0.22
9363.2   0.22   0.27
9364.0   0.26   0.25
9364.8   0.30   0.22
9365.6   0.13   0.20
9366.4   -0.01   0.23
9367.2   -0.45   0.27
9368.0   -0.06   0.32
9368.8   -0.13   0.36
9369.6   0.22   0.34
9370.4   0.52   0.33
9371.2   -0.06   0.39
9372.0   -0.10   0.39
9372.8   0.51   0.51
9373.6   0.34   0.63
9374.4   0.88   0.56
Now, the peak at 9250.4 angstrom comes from [O III] 5007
